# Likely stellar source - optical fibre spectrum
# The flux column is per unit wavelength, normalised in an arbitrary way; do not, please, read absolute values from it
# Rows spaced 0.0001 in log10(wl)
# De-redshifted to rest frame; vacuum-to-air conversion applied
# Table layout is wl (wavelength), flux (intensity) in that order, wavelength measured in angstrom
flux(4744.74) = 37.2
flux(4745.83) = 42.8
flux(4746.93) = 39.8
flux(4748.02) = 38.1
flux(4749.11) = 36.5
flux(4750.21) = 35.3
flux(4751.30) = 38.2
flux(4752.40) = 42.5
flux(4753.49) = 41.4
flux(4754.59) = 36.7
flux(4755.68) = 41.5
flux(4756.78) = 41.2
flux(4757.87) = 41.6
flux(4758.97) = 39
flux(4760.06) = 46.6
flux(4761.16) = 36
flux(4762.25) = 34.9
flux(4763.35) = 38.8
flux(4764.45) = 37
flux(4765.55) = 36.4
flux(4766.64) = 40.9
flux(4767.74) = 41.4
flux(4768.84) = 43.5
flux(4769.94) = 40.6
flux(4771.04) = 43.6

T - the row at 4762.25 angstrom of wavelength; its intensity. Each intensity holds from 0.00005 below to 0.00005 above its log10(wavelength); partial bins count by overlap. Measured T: 34.9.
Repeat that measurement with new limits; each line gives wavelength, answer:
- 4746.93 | 39.8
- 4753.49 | 41.4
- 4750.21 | 35.3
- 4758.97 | 39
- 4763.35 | 38.8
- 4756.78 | 41.2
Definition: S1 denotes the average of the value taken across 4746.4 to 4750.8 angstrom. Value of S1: 37.5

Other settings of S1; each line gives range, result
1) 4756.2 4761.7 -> 40.9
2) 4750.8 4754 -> 40.7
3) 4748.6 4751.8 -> 36.6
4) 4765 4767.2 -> 38.7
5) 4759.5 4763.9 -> 39.1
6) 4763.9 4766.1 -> 36.8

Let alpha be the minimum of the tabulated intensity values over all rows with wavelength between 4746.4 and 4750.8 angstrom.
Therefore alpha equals 35.3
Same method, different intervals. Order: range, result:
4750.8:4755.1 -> 36.7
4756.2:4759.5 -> 39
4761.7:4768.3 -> 34.9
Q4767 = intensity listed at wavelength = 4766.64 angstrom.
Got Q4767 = 40.9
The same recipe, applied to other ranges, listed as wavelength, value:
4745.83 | 42.8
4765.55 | 36.4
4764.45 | 37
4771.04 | 43.6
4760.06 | 46.6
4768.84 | 43.5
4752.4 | 42.5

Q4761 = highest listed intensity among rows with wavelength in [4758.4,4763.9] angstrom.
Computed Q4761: 46.6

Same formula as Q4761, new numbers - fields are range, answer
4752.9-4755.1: 41.4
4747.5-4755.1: 42.5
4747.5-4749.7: 38.1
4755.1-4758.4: 41.6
